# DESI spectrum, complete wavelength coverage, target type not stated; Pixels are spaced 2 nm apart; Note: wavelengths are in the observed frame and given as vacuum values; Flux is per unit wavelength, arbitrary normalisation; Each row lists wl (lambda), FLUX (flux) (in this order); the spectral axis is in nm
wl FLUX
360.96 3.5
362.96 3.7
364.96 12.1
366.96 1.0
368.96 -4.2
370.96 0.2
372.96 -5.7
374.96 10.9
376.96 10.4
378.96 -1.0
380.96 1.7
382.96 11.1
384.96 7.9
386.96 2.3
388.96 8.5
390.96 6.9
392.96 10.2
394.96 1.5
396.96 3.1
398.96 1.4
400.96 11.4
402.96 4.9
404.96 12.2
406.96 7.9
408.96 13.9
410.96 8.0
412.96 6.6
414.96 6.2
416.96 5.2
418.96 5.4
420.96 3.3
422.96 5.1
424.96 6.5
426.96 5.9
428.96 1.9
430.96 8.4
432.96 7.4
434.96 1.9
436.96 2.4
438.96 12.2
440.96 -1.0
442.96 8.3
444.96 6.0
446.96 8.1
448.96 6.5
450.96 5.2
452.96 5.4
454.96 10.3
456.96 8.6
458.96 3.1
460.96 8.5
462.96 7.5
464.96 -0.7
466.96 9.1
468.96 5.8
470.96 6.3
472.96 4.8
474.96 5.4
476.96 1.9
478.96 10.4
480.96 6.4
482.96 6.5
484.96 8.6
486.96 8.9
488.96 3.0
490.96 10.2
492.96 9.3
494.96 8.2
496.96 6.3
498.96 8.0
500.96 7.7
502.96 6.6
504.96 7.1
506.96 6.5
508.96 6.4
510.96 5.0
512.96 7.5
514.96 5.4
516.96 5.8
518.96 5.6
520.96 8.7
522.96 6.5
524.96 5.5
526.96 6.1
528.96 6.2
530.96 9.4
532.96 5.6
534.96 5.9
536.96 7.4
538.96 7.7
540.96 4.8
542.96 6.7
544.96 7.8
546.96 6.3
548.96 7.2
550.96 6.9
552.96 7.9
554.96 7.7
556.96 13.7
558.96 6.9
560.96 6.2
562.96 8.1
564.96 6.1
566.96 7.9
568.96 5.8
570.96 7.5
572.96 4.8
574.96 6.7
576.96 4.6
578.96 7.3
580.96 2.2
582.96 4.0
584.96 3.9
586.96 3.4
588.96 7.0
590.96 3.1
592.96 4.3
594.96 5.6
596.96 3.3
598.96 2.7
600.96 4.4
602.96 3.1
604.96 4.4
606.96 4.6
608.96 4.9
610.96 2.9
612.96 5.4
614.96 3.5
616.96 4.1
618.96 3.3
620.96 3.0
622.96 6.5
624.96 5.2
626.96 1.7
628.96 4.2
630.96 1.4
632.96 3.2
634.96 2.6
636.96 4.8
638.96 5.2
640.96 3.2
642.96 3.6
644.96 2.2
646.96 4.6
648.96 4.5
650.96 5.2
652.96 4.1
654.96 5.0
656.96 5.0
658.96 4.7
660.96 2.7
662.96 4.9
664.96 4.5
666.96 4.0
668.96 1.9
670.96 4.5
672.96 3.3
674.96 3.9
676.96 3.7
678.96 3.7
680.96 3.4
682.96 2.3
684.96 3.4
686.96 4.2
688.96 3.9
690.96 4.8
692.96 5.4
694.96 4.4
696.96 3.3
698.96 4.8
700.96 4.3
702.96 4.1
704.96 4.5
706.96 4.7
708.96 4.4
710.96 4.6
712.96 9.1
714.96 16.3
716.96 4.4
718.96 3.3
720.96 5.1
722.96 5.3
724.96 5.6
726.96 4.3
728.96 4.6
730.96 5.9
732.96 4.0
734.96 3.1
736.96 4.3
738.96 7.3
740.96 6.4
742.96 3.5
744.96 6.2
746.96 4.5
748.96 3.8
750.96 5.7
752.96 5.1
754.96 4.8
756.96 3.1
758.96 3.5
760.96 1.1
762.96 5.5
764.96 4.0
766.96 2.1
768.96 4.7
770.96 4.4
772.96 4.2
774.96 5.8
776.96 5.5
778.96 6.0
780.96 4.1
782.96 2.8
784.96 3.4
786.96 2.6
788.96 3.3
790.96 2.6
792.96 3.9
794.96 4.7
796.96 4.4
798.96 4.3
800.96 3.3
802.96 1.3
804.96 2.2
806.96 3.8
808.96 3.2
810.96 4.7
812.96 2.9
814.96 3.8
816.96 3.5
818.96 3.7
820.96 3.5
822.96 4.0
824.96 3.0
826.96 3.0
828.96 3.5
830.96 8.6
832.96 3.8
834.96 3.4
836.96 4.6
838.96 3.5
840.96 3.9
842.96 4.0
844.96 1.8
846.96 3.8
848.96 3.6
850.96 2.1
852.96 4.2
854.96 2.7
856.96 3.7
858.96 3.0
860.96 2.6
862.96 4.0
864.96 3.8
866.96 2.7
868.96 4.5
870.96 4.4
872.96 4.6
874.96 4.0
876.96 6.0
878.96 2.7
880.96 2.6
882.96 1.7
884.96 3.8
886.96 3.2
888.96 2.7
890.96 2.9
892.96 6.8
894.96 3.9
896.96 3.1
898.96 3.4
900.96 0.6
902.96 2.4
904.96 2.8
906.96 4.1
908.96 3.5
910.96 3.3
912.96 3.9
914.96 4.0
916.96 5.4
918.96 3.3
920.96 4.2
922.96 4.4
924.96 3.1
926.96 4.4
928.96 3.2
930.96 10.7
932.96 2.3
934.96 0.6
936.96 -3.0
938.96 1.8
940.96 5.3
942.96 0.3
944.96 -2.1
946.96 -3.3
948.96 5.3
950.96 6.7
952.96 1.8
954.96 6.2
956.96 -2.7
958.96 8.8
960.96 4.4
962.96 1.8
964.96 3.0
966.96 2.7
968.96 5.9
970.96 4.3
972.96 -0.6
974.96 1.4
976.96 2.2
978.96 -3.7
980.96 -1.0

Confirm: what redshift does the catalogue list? 0.92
